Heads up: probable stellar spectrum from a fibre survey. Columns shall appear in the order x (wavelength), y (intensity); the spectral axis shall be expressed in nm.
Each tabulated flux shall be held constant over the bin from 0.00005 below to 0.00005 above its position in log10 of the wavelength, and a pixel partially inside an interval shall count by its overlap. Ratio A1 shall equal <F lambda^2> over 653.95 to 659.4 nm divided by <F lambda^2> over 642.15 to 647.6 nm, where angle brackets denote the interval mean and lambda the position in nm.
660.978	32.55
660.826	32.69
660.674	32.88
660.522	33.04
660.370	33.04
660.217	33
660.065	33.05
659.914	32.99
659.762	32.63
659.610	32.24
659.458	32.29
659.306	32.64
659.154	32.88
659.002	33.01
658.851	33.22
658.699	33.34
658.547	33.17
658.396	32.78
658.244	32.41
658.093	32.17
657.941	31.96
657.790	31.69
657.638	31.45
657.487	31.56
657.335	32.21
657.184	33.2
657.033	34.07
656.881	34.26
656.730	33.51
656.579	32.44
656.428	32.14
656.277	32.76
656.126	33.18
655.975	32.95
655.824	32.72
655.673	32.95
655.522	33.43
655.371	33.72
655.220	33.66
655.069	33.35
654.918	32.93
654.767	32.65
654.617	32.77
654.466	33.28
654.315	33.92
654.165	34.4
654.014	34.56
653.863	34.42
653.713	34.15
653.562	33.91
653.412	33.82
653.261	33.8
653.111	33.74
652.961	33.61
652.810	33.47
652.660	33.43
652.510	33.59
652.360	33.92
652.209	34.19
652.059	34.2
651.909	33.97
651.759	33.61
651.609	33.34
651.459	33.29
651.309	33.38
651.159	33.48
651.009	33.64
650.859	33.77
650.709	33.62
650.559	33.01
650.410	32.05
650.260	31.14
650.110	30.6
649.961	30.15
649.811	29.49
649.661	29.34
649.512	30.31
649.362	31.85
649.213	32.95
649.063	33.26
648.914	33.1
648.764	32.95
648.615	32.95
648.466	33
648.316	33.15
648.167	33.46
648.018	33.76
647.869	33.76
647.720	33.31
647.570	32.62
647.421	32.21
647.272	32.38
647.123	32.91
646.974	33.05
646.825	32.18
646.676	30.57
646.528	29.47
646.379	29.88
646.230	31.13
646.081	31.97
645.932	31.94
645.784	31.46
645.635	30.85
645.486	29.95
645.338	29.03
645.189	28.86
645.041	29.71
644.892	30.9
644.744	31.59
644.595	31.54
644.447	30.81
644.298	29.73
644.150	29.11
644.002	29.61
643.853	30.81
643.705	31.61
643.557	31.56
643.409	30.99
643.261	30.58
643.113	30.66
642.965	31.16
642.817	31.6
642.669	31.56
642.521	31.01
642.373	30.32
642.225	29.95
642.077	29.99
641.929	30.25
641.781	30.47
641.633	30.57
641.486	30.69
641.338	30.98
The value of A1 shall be 1.10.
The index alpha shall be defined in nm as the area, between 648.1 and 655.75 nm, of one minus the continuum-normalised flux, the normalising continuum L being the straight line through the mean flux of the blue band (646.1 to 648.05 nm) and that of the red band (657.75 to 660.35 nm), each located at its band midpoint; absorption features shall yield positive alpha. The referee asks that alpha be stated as -0.180 nm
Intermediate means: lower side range 32.1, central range 33.1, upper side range 32.7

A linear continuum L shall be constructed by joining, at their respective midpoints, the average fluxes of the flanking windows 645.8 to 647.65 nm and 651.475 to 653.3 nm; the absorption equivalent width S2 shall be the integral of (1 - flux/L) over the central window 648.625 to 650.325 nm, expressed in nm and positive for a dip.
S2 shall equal 0.06 nm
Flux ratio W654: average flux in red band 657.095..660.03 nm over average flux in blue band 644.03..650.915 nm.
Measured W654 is 1.03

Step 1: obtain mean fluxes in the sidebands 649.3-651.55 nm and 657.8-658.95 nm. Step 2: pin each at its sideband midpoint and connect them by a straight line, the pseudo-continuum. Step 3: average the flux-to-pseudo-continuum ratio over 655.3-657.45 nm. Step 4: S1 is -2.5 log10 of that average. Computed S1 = -0.02 mag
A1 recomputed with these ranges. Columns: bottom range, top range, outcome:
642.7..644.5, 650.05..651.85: 1.10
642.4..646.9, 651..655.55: 1.13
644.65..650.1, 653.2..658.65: 1.07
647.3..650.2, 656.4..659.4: 1.04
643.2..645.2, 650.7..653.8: 1.13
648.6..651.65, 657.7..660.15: 1.04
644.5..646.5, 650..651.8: 1.09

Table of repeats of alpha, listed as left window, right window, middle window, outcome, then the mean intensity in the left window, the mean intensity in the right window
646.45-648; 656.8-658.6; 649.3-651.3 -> 0.04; 32.3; 32.6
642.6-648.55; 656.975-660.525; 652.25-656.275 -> -0.17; 31.4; 32.7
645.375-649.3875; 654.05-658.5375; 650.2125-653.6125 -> -0.10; 32.2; 32.9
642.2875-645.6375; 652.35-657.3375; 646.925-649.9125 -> -0.07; 30.6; 33.5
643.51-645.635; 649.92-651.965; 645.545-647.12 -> -0.01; 30.3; 32.8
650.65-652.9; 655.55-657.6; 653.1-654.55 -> -0.03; 33.7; 32.9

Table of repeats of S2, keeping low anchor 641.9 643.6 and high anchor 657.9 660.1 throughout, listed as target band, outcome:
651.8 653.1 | -0.07 nm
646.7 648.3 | -0.08 nm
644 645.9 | 0.05 nm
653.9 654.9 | -0.04 nm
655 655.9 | -0.03 nm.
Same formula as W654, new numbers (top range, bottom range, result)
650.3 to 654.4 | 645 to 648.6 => 1.06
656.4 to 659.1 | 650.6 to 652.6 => 0.97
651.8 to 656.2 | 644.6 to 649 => 1.06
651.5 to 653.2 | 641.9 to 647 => 1.10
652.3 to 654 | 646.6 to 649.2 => 1.03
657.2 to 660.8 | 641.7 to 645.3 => 1.07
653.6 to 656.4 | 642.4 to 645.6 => 1.09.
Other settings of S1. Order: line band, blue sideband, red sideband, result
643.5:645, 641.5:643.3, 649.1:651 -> 0.01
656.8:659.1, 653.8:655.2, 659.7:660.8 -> 0.02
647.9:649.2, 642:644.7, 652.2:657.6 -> -0.04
